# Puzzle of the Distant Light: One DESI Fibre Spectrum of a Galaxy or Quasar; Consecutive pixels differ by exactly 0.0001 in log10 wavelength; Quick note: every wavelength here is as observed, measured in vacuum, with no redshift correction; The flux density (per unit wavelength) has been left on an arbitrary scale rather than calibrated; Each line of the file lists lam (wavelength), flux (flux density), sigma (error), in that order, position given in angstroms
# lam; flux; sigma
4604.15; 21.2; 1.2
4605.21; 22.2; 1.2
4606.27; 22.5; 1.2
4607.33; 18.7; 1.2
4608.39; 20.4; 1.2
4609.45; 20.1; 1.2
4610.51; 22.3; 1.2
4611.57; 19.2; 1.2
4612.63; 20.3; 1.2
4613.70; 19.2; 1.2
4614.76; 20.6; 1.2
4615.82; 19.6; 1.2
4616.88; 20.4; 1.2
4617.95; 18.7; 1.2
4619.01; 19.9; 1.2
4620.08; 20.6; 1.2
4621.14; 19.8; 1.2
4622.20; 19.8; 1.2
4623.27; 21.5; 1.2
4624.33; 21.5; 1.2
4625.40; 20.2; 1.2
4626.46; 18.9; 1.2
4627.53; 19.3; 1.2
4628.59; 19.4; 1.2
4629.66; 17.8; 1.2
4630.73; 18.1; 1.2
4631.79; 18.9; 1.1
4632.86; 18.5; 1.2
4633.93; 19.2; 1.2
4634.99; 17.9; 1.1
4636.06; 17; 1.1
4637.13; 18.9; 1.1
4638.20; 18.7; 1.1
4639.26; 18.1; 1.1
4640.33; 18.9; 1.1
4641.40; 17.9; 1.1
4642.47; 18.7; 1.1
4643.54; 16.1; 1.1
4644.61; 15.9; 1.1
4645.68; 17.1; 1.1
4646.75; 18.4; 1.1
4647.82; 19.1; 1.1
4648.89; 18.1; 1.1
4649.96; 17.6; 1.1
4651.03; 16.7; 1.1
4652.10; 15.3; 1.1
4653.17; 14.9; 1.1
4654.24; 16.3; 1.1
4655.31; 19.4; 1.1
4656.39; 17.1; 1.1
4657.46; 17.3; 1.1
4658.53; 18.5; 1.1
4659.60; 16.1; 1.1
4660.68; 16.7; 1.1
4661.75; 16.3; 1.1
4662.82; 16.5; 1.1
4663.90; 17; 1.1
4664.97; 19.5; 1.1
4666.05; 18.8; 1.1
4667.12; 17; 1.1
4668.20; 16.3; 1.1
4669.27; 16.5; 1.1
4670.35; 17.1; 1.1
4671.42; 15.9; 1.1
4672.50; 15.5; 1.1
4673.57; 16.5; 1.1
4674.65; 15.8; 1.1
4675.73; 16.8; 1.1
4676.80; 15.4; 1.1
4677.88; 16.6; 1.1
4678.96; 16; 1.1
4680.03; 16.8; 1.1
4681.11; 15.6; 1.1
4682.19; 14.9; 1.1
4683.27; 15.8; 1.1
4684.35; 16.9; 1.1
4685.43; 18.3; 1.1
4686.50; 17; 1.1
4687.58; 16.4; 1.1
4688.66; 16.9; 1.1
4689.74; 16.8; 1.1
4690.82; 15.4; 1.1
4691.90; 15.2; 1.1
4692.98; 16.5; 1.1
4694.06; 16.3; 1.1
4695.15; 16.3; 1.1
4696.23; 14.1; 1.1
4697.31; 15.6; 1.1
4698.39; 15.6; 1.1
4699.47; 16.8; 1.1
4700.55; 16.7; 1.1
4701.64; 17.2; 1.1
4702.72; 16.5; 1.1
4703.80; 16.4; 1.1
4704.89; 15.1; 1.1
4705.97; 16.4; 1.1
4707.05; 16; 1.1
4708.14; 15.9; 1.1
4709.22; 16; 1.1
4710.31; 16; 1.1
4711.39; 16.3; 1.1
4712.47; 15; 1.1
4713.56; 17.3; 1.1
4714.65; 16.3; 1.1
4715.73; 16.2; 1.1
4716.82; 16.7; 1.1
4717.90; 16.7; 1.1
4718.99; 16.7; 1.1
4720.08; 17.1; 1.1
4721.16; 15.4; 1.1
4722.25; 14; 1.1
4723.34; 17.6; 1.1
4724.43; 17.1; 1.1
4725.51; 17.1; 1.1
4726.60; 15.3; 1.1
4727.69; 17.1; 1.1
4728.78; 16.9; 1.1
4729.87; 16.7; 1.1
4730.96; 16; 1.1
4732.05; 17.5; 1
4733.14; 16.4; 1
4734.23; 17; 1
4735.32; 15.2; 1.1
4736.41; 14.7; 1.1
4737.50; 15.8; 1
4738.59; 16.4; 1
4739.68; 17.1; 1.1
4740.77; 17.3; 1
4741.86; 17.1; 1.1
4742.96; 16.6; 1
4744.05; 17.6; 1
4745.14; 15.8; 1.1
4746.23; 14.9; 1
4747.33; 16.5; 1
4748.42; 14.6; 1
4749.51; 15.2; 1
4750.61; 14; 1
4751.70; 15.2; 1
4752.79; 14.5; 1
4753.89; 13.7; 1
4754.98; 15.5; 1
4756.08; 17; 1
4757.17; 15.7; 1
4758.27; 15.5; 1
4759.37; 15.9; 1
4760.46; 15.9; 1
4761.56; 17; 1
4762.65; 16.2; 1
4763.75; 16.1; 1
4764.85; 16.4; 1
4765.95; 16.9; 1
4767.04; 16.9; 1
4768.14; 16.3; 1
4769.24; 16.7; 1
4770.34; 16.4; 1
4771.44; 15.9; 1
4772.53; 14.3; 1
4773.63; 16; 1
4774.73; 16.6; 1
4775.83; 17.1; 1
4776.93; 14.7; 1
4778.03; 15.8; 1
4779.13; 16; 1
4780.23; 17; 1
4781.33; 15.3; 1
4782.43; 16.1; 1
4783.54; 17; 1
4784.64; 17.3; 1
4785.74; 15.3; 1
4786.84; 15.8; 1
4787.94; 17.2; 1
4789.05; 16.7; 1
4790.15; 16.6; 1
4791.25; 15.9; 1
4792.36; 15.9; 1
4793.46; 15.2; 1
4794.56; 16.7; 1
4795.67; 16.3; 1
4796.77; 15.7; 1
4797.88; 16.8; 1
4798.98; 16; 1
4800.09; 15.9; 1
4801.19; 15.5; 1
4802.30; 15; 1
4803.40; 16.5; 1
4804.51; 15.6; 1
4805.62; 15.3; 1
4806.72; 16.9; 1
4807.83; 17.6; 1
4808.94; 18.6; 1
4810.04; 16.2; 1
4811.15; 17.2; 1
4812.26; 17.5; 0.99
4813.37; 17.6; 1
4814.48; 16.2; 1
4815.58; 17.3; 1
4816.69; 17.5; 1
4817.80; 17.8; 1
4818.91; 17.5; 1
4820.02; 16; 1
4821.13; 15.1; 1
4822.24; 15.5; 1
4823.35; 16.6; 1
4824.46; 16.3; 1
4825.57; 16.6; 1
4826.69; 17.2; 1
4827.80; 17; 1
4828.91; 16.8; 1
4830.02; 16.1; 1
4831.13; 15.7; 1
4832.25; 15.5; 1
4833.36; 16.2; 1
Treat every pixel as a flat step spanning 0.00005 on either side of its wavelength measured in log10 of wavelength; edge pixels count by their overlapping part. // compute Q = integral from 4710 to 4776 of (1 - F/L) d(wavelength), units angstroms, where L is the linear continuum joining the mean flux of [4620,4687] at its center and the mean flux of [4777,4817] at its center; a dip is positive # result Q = 2.7 angstroms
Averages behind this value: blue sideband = 17.6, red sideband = 16.4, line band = 16.1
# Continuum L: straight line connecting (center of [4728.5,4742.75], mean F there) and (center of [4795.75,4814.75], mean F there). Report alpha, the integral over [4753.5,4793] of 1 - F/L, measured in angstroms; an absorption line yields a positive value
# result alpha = 0.8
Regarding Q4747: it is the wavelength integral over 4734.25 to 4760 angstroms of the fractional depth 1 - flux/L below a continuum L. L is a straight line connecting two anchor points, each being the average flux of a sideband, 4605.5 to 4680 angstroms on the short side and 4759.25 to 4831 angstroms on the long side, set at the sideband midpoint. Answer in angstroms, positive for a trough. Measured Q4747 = 1.8 angstroms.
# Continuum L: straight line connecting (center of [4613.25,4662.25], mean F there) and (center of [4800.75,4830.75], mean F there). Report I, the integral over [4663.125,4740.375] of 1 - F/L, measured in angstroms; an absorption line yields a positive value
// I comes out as 5.99 angstroms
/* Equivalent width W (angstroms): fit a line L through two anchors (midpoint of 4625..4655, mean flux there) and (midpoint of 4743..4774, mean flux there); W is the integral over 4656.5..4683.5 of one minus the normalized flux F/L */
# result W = 1.20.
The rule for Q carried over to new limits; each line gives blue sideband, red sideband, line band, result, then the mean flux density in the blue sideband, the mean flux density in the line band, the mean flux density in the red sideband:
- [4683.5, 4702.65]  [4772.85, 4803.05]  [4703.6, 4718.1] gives 0.1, 16.3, 16.1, 16.1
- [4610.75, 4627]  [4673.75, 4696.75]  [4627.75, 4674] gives 1.8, 20.1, 17.5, 16.2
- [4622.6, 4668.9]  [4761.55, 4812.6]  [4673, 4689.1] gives 1.1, 17.9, 16.4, 16.3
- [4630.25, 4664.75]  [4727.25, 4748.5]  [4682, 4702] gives 0.9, 17.6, 16.3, 16.4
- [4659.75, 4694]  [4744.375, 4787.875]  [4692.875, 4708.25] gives 0.3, 16.5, 16.1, 15.9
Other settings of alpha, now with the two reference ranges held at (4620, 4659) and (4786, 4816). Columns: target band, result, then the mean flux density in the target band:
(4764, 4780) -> 0.6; 16.2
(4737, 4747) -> 0.3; 16.5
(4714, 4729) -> 0.8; 16.4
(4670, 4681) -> 1.0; 16.2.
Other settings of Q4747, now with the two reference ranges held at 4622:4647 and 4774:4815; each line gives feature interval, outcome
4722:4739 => 0.9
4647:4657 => 0.6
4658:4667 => 0.4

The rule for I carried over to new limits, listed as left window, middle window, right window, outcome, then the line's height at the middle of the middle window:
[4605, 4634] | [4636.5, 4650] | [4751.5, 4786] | 0.9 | 19.3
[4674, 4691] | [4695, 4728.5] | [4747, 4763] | -0.4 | 16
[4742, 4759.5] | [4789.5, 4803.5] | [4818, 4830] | 0.1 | 16.1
